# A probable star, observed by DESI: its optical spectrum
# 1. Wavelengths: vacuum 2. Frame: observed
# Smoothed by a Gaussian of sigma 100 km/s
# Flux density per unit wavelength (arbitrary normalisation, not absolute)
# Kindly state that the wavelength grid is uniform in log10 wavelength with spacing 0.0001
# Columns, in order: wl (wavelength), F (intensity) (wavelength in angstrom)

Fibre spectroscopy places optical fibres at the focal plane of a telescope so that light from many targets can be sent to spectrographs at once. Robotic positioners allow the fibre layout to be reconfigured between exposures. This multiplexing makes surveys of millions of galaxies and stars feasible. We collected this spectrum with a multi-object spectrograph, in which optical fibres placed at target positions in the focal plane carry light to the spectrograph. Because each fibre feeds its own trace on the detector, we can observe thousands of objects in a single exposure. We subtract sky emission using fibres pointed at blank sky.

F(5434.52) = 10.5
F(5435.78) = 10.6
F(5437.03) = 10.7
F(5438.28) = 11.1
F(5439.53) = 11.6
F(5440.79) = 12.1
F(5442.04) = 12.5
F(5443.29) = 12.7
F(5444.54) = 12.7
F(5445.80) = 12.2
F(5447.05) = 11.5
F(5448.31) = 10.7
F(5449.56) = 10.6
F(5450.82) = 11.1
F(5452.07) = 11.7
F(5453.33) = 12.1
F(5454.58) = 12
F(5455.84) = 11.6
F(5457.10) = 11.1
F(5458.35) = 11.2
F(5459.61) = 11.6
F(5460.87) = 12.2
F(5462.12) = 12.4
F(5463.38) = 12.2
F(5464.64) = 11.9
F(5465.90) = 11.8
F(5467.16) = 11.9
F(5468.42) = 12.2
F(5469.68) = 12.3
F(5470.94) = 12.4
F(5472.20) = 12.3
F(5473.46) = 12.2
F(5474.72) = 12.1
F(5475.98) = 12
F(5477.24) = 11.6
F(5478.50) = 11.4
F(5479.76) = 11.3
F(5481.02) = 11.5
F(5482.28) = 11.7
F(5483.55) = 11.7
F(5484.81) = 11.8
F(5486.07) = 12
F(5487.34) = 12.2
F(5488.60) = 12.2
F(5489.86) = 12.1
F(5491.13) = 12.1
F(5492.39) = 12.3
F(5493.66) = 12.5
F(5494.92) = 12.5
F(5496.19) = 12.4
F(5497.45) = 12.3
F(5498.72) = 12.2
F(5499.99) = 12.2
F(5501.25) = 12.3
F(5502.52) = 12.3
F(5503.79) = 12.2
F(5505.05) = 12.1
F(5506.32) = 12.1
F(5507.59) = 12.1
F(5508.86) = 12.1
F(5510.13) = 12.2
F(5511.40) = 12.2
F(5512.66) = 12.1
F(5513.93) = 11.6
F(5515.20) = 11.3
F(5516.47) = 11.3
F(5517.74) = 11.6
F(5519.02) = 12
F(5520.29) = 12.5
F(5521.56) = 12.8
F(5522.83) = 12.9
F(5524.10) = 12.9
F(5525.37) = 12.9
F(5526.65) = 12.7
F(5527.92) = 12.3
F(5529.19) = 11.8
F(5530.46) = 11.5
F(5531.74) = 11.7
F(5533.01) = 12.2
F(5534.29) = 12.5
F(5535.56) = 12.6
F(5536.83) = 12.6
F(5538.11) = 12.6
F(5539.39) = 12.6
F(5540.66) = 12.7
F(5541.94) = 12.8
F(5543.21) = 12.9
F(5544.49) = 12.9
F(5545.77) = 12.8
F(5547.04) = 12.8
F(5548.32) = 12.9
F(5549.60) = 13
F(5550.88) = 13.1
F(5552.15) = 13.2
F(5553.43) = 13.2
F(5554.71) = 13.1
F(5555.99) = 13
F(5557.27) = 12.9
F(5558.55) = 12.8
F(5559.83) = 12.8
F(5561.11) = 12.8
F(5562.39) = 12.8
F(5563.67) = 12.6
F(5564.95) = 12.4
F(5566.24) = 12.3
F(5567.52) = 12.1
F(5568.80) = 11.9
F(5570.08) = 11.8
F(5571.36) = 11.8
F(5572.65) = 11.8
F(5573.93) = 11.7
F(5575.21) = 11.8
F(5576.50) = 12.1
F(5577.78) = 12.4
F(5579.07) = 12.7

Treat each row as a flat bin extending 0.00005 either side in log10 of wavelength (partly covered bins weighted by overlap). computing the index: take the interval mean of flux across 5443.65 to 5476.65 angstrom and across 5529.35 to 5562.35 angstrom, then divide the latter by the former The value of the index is 1.1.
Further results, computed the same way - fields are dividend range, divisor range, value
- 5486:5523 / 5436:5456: 1.04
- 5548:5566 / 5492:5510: 1.05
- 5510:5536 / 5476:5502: 1.01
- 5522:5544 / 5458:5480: 1.04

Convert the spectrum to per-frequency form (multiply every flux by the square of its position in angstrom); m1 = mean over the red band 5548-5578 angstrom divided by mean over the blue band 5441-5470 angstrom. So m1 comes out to 1.1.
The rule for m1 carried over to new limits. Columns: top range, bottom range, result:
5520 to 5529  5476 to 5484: 1.11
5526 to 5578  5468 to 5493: 1.07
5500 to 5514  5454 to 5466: 1.05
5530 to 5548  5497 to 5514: 1.04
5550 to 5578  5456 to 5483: 1.09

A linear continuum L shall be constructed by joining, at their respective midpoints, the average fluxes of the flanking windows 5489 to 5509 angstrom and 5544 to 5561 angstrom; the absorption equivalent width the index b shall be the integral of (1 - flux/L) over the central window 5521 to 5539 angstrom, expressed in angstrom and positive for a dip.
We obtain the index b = 0.32 angstrom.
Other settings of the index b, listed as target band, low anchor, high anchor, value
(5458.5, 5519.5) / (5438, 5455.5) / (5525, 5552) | 0.6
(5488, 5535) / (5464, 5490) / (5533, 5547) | 0.6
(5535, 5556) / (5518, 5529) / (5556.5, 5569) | -0.5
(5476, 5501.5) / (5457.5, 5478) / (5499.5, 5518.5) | 0.0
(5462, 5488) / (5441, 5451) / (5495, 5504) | 0.3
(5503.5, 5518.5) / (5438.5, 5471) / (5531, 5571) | 0.5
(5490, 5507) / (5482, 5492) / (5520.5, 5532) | -0.2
